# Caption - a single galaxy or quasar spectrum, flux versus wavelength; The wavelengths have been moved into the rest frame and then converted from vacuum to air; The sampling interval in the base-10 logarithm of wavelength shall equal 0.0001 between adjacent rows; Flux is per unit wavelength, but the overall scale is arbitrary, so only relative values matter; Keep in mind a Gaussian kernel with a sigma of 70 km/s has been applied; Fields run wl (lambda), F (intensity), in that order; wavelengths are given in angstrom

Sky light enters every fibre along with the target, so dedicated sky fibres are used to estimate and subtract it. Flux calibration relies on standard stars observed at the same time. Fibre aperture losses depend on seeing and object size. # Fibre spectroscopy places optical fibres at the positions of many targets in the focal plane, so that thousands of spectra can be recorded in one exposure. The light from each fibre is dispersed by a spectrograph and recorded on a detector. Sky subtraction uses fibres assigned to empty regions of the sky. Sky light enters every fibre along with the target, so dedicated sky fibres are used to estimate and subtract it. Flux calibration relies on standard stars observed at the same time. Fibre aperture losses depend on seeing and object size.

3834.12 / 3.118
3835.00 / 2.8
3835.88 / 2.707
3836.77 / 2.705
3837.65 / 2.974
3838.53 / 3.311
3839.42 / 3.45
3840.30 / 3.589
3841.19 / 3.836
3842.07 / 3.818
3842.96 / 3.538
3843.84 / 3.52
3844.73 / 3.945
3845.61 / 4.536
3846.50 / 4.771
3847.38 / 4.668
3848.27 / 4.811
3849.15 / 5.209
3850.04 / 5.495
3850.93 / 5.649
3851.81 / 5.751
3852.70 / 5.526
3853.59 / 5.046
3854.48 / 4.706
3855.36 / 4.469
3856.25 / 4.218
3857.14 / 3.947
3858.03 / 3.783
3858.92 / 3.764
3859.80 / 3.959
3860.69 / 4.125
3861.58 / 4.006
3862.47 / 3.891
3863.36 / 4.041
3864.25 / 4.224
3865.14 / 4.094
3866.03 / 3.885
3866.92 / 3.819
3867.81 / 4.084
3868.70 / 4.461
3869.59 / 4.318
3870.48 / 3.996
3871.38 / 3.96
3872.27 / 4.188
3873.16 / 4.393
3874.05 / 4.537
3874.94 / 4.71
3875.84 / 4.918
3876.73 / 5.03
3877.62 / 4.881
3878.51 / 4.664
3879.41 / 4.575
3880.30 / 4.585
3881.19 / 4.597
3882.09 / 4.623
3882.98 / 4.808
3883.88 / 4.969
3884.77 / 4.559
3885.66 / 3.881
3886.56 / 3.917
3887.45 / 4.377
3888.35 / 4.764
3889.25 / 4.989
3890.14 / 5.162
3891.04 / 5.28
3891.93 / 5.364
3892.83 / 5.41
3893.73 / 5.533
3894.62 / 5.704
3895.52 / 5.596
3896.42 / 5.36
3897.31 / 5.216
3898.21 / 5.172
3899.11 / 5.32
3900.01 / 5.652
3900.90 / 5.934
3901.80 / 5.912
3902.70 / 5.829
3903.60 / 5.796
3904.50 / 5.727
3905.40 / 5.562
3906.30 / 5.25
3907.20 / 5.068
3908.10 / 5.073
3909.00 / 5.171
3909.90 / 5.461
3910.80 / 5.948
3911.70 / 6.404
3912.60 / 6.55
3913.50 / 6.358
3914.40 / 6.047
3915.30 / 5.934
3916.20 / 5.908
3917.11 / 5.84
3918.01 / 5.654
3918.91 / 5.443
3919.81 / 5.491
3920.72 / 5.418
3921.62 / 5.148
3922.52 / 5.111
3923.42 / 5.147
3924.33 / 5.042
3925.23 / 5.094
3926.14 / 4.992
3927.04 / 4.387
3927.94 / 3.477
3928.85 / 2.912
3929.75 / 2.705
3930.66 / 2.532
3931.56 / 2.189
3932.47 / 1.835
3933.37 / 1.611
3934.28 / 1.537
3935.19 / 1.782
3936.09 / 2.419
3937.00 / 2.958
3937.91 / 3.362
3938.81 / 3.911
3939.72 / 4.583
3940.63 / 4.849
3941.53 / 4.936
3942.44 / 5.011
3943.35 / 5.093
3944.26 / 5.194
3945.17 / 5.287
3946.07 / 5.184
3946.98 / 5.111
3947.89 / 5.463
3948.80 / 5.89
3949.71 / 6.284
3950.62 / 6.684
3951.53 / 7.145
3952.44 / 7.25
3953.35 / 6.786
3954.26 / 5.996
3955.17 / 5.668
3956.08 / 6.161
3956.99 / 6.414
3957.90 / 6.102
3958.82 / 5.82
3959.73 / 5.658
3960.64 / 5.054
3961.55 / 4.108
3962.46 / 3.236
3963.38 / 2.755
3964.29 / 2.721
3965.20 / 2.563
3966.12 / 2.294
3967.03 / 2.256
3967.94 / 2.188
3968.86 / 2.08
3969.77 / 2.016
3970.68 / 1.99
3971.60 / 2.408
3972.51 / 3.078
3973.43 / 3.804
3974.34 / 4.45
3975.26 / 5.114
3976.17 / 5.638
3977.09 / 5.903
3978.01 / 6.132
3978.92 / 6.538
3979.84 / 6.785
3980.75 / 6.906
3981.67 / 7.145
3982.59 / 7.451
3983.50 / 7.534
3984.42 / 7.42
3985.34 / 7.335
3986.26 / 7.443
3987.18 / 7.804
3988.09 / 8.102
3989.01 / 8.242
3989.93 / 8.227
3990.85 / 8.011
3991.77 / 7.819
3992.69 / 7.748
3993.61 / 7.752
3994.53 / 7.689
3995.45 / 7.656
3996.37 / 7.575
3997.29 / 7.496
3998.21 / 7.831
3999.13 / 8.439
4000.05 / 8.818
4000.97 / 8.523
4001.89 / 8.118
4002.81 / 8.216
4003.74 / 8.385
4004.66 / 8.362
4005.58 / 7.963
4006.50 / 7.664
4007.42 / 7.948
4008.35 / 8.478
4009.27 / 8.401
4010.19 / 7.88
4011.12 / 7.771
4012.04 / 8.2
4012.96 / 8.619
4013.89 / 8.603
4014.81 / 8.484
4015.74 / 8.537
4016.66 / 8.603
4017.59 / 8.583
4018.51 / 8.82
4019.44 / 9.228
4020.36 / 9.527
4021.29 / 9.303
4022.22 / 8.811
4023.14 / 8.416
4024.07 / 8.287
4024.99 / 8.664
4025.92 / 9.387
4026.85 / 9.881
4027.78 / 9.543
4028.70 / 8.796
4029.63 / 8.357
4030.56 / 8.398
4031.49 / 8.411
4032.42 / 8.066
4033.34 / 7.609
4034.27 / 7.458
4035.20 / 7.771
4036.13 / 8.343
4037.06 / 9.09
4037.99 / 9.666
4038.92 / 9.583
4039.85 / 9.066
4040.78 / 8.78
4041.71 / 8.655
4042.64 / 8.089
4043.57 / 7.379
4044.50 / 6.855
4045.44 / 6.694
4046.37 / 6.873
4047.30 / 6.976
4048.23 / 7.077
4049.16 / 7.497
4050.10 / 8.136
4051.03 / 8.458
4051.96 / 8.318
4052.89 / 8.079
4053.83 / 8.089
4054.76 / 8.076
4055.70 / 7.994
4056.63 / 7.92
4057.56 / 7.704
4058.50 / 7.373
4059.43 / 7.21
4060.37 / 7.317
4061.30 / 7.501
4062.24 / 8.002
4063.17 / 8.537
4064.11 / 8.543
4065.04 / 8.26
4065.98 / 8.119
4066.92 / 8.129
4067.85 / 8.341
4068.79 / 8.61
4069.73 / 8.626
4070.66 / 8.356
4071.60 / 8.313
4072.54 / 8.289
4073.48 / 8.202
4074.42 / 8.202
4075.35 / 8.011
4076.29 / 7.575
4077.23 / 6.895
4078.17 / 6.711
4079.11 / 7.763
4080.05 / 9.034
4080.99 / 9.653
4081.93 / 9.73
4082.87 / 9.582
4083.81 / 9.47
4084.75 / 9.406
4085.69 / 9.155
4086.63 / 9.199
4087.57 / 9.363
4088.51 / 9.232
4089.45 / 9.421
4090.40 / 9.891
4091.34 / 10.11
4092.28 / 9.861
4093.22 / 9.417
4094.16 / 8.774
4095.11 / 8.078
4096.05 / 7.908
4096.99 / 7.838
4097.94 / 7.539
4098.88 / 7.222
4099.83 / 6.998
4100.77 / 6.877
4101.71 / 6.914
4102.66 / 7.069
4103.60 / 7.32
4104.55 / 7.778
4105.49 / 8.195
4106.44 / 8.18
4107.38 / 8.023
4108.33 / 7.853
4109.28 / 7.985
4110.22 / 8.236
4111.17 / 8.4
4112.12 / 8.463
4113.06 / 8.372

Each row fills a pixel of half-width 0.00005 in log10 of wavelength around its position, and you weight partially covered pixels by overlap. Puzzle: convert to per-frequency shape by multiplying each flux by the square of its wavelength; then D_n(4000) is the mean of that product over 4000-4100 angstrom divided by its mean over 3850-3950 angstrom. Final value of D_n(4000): 1.92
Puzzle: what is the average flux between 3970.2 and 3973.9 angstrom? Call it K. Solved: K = 2.82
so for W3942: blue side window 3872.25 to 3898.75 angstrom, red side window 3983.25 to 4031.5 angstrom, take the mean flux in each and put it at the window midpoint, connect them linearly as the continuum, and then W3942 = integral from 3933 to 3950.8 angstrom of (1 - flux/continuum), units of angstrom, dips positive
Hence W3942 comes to 5.9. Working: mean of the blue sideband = 4.87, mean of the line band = 4.34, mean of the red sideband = 8.31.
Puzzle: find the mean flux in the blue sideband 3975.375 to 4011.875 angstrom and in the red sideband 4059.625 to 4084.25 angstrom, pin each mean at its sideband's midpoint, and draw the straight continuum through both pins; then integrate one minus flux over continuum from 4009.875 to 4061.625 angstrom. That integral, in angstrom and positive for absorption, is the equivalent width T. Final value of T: -1.8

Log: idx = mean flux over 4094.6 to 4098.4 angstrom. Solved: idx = 7.83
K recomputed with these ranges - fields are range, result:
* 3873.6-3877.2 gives 4.8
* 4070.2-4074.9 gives 8.27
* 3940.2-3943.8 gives 4.98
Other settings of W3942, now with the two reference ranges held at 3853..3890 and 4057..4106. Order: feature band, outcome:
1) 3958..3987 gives 7.1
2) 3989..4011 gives -4.1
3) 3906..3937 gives 4.3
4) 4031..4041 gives -1.4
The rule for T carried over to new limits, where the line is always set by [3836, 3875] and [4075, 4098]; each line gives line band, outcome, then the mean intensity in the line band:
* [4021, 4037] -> -1.89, 8.56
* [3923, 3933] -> 3.53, 3.64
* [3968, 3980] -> 4.40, 4.17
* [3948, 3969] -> 4.51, 4.88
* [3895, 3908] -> -1.01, 5.51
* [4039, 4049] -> 0.30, 7.72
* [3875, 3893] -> 0.06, 4.76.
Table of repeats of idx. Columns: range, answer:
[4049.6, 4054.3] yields 8.21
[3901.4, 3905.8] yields 5.76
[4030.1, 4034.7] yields 8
